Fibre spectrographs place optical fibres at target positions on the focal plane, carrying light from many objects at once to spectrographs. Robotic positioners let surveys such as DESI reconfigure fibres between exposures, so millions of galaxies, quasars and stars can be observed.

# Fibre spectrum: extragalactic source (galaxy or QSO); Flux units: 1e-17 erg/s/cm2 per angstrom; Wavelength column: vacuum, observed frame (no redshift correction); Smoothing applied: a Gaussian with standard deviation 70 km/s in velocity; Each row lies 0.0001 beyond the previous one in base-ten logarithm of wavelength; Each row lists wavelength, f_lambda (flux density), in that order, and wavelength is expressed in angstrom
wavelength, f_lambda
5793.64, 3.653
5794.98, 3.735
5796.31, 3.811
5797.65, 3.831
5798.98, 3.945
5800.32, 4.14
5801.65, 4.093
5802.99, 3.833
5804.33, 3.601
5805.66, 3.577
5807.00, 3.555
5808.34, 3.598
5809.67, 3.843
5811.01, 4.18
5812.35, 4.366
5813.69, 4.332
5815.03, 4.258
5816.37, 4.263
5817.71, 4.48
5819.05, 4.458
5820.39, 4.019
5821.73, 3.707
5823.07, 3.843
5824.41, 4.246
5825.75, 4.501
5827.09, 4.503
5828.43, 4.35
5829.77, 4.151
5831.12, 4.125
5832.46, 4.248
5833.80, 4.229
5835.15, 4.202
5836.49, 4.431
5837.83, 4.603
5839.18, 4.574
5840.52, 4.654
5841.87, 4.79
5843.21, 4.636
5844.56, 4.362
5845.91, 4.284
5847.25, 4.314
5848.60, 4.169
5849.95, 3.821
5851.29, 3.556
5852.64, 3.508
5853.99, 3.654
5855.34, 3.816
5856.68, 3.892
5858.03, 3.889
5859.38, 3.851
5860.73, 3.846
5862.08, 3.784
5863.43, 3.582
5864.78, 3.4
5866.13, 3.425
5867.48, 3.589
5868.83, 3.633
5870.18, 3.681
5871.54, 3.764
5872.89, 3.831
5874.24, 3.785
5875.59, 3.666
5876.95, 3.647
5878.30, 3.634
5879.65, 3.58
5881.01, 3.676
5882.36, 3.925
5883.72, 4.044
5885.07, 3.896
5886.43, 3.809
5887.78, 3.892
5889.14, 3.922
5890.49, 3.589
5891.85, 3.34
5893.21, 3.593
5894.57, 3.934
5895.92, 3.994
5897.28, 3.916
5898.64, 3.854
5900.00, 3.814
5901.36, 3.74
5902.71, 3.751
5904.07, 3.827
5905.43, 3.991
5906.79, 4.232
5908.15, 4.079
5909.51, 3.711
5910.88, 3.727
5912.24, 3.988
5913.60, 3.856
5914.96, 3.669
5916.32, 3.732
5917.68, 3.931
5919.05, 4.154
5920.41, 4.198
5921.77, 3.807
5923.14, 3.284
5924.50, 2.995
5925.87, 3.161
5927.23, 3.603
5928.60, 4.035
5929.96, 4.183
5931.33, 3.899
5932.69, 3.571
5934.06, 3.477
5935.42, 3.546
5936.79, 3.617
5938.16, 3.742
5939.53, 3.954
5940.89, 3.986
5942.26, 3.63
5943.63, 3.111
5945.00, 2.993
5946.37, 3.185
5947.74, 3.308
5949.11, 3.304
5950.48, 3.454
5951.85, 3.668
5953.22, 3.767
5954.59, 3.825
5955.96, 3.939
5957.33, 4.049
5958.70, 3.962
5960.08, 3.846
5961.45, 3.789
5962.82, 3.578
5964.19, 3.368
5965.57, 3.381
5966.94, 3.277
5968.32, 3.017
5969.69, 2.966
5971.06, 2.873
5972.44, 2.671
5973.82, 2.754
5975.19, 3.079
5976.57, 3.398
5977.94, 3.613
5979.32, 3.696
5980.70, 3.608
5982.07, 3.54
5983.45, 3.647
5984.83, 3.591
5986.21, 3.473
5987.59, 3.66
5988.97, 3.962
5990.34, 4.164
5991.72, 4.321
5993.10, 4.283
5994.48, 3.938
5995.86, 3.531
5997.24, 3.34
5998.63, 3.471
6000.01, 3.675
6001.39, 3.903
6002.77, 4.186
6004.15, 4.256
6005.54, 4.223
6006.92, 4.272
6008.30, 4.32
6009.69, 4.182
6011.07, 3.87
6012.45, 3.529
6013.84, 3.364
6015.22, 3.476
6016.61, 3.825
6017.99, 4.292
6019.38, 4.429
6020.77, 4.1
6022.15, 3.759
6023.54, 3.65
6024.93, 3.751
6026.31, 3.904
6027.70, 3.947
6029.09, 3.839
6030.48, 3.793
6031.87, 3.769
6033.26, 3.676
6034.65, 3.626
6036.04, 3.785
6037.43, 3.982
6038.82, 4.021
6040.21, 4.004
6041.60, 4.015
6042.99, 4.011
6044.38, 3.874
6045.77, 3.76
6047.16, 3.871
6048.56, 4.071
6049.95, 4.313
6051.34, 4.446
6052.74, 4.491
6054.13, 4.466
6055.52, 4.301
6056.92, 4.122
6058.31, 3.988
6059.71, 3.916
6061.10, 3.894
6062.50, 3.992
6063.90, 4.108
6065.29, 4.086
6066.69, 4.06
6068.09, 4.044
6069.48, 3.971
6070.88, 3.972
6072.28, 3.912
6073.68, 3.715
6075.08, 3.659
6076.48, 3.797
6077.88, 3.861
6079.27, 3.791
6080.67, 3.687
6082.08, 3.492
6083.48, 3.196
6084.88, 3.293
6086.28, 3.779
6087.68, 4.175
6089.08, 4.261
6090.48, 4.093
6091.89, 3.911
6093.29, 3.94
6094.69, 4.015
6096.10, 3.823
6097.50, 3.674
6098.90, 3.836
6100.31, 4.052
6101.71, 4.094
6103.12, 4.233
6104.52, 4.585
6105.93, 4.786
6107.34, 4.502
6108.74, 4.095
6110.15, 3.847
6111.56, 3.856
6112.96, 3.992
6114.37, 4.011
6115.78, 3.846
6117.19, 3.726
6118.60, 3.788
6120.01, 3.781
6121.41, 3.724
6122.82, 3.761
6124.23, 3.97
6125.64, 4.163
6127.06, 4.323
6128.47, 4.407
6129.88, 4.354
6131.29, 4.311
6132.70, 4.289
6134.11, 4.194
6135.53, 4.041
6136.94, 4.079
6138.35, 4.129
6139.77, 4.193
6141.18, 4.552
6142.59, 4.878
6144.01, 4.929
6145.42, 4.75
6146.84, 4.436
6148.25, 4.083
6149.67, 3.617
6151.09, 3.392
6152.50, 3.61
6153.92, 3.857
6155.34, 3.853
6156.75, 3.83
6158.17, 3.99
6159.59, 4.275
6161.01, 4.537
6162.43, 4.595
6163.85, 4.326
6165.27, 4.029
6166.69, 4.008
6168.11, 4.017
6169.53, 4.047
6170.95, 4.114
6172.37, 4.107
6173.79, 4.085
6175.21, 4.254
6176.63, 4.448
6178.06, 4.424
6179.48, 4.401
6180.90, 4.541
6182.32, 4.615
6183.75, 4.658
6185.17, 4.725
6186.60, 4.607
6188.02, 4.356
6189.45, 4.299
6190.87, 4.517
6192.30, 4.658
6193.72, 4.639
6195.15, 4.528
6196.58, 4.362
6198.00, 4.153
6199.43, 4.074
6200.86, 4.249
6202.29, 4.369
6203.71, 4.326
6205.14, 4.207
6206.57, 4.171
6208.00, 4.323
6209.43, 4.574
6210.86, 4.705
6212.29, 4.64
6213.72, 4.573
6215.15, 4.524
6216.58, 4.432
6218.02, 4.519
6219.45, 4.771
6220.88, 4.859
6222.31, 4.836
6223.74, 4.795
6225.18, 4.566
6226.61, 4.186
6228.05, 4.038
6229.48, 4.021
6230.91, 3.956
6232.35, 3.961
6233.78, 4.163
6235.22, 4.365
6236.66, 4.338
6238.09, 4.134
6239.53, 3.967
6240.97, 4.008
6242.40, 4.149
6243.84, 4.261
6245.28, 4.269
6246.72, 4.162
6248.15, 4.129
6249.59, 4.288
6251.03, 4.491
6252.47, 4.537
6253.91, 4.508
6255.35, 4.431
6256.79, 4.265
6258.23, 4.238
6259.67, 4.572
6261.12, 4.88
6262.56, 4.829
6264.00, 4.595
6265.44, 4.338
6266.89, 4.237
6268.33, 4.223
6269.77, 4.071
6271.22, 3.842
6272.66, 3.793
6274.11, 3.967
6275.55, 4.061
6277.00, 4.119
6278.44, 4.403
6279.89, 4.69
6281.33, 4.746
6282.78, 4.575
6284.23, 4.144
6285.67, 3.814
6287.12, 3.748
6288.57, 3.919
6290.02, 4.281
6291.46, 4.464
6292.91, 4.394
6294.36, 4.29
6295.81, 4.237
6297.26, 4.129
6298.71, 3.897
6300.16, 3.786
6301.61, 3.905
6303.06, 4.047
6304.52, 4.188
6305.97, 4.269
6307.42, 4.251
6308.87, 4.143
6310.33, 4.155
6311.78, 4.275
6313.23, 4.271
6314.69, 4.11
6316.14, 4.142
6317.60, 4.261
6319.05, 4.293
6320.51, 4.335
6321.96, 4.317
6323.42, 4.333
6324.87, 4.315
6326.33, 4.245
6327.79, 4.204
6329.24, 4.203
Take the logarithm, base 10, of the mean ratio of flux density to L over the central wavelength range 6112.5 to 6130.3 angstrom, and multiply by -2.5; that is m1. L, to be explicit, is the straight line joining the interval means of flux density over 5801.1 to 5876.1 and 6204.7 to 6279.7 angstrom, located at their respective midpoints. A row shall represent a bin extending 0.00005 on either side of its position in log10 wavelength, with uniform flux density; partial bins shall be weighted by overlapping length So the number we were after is 0.07 mag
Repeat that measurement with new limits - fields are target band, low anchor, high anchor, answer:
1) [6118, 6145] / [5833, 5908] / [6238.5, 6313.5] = -0.02 mag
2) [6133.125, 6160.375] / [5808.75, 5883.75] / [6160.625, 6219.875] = 0.05 mag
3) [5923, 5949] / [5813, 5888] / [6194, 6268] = 0.16 mag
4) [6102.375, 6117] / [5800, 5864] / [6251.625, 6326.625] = 0.01 mag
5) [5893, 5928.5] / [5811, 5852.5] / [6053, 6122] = 0.10 mag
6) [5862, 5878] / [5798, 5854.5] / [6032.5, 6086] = 0.13 mag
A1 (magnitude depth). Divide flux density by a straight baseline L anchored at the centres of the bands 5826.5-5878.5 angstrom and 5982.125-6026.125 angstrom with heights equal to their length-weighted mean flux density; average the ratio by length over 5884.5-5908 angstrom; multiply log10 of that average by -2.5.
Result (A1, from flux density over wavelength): 0.04 mag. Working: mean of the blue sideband 4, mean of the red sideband 3.88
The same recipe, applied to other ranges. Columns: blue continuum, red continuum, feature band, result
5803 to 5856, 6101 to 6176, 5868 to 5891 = 0.10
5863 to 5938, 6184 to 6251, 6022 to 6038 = 0.06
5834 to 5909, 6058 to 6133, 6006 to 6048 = 0.02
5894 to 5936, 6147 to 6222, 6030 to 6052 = 0.03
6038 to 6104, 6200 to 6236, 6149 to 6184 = 0.03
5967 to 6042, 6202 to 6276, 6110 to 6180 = -0.01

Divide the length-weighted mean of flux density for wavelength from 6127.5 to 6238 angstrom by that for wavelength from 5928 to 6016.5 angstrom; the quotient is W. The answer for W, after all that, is 1.18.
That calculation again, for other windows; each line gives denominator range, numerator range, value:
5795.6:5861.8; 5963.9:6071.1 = 0.93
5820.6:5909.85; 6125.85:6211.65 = 1.09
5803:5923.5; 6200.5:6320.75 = 1.09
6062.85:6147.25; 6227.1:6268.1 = 1.06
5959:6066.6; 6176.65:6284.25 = 1.15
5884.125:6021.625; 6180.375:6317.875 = 1.16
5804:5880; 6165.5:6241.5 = 1.09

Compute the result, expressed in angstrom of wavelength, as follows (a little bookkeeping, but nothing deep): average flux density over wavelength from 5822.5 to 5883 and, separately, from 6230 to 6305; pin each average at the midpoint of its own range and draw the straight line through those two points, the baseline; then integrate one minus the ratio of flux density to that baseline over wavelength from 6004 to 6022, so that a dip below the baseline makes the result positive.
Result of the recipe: 0.38 angstrom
